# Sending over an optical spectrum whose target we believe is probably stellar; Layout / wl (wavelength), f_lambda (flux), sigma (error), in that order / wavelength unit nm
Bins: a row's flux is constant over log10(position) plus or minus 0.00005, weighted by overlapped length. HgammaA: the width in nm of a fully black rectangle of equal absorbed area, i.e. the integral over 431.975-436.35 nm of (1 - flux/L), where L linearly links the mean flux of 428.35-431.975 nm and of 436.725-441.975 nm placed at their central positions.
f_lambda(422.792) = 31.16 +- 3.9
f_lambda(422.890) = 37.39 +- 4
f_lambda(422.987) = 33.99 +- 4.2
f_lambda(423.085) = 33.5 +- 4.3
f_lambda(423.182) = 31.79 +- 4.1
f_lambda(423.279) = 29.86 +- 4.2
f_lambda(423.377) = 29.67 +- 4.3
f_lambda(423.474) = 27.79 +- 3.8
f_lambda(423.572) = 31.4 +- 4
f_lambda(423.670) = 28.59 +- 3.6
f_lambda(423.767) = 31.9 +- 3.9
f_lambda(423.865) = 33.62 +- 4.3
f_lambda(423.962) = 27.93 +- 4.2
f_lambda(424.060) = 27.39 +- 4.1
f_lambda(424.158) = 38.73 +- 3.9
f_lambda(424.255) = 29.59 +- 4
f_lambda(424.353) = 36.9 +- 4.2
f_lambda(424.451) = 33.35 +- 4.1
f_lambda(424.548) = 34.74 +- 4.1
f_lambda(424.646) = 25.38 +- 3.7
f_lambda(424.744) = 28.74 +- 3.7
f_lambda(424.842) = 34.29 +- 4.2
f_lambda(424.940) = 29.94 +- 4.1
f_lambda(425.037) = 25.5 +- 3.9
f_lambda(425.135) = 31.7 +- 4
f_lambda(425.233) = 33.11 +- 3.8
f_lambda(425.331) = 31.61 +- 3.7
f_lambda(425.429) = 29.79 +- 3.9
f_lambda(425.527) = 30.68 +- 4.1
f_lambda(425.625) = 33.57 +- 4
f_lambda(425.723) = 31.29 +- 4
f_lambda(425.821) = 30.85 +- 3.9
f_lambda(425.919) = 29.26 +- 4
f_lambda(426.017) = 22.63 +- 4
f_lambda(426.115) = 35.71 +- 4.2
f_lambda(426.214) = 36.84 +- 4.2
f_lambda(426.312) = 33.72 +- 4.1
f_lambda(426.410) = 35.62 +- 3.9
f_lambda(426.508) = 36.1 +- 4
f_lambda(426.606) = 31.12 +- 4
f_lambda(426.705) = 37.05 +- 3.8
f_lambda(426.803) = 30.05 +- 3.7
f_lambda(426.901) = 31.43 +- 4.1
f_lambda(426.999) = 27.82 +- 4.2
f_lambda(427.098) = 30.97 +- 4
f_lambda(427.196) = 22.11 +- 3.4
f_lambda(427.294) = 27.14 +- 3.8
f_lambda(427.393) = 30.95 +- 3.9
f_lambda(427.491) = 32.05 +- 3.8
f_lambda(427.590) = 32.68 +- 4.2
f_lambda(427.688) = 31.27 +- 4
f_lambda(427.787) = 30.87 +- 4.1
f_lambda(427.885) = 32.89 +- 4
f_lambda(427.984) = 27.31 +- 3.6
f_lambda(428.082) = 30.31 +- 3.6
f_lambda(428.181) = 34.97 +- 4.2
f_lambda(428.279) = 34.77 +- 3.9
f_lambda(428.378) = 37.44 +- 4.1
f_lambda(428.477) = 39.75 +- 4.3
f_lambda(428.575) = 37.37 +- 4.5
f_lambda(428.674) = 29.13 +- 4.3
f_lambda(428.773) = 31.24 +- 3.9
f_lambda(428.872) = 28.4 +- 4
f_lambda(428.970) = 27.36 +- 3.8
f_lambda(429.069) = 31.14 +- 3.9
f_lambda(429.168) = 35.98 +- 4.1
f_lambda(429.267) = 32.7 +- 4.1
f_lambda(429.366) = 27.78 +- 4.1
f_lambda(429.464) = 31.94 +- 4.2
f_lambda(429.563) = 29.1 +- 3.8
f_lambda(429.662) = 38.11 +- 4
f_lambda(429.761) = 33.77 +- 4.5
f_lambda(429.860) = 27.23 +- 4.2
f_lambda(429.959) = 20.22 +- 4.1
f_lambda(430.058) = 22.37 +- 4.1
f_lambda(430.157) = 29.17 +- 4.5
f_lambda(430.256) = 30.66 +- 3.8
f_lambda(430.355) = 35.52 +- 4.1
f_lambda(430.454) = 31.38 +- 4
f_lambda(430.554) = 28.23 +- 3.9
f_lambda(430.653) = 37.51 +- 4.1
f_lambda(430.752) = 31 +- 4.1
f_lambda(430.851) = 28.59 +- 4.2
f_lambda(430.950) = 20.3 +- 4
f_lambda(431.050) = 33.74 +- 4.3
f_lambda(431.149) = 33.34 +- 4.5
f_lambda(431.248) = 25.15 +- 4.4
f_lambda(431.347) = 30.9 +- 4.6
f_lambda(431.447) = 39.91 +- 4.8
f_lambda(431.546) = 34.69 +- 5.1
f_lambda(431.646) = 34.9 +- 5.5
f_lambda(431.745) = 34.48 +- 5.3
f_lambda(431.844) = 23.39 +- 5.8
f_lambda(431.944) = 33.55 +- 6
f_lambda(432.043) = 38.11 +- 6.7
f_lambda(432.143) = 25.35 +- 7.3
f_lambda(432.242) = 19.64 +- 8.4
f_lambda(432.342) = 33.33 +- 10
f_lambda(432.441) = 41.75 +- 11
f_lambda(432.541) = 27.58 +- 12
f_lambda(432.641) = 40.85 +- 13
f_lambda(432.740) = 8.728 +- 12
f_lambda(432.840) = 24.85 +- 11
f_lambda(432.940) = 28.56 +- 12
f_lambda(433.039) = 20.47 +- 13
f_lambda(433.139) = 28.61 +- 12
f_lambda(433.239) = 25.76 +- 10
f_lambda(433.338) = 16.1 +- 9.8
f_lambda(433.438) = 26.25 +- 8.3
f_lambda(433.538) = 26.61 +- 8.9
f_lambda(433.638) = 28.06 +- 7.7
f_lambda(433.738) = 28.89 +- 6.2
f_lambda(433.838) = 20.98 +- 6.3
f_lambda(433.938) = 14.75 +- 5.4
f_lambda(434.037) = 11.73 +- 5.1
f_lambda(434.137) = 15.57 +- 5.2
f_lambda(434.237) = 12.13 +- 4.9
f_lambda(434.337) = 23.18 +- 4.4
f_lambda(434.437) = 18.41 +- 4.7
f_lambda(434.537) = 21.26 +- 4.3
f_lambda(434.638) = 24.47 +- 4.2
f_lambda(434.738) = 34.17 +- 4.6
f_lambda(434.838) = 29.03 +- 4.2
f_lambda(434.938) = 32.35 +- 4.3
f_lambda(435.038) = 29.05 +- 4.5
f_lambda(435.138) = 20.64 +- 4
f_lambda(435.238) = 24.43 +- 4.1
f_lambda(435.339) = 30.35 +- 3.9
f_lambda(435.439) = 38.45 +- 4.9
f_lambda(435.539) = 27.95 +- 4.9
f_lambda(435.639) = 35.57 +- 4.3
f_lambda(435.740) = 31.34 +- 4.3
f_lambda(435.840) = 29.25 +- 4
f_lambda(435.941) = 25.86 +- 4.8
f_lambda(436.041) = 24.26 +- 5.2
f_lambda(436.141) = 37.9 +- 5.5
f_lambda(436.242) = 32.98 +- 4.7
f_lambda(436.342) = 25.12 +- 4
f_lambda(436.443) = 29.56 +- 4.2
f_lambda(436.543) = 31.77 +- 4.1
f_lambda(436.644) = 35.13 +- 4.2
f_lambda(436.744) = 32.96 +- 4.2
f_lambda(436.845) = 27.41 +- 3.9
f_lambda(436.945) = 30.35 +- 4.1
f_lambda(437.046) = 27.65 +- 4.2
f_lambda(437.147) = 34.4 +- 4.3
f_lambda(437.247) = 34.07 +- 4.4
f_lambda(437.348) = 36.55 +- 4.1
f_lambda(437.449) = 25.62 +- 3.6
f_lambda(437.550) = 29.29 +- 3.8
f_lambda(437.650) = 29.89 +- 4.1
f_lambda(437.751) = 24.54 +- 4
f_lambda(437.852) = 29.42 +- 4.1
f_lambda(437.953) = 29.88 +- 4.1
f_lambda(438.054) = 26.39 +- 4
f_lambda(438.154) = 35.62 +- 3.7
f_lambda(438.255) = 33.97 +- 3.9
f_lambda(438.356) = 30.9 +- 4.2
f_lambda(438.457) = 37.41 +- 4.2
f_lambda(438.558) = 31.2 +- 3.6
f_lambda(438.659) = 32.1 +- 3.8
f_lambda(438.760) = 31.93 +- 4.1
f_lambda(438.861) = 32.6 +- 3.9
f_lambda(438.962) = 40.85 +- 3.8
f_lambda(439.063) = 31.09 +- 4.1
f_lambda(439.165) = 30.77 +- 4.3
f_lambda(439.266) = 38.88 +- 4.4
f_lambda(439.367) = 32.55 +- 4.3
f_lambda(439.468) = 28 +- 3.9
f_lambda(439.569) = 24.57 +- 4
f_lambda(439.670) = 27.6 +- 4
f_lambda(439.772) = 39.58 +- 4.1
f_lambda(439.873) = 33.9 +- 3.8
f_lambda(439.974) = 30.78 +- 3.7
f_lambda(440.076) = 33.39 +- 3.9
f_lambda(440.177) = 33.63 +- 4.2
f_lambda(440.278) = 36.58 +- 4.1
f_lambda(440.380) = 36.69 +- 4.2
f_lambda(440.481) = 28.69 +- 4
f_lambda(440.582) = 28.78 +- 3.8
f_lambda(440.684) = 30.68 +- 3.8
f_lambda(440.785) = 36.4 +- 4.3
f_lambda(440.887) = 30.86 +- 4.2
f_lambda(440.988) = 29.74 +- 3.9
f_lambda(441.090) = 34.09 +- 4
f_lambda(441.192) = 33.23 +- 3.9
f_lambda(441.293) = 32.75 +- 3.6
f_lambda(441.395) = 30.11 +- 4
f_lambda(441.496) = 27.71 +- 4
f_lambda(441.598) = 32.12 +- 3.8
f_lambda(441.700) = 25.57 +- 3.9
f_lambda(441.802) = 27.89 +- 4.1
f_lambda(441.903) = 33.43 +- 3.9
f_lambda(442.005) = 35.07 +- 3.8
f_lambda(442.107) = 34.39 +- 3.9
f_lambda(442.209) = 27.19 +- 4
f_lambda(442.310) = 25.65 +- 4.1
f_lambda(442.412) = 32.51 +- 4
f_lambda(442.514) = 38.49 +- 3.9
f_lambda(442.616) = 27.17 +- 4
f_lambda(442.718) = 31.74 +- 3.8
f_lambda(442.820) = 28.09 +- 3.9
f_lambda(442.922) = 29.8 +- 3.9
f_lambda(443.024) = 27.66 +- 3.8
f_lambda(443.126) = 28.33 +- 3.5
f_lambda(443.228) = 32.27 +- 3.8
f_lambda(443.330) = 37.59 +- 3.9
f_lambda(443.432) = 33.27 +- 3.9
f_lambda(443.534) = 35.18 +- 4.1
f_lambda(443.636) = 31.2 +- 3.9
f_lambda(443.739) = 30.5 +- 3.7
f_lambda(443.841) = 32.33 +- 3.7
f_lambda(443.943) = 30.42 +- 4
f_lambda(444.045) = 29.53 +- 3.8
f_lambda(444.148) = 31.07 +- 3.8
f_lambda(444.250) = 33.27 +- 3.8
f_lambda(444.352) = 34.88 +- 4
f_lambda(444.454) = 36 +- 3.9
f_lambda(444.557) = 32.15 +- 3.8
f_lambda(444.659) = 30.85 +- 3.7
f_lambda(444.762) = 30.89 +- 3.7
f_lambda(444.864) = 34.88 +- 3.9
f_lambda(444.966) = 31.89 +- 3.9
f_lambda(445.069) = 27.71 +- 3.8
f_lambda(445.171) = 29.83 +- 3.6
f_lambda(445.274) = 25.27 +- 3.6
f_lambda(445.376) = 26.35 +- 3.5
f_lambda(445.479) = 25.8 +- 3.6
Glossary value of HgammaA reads 0.69 nm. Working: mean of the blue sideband 31.2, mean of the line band 26.4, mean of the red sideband 31.6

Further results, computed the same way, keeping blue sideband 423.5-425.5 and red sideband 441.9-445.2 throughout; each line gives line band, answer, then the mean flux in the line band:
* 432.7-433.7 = 0.25 nm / 23.6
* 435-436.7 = 0.08 nm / 30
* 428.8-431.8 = 0.05 nm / 30.8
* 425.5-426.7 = -0.05 nm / 32.5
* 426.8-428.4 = 0.02 nm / 30.8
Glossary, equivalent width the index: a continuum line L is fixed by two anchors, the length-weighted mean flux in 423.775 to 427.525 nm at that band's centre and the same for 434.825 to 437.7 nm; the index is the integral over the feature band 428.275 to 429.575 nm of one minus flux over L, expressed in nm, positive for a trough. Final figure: -0.060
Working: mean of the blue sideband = 31.3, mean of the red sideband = 30.3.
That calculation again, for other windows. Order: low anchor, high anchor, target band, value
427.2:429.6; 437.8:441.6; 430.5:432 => 0.023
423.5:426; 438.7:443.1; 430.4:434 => 0.332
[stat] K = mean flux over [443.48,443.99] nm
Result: 31.9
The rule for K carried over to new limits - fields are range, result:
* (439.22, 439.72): 30.3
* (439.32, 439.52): 30.2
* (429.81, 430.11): 23.3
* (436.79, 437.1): 28.5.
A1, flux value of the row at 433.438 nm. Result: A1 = 26.25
